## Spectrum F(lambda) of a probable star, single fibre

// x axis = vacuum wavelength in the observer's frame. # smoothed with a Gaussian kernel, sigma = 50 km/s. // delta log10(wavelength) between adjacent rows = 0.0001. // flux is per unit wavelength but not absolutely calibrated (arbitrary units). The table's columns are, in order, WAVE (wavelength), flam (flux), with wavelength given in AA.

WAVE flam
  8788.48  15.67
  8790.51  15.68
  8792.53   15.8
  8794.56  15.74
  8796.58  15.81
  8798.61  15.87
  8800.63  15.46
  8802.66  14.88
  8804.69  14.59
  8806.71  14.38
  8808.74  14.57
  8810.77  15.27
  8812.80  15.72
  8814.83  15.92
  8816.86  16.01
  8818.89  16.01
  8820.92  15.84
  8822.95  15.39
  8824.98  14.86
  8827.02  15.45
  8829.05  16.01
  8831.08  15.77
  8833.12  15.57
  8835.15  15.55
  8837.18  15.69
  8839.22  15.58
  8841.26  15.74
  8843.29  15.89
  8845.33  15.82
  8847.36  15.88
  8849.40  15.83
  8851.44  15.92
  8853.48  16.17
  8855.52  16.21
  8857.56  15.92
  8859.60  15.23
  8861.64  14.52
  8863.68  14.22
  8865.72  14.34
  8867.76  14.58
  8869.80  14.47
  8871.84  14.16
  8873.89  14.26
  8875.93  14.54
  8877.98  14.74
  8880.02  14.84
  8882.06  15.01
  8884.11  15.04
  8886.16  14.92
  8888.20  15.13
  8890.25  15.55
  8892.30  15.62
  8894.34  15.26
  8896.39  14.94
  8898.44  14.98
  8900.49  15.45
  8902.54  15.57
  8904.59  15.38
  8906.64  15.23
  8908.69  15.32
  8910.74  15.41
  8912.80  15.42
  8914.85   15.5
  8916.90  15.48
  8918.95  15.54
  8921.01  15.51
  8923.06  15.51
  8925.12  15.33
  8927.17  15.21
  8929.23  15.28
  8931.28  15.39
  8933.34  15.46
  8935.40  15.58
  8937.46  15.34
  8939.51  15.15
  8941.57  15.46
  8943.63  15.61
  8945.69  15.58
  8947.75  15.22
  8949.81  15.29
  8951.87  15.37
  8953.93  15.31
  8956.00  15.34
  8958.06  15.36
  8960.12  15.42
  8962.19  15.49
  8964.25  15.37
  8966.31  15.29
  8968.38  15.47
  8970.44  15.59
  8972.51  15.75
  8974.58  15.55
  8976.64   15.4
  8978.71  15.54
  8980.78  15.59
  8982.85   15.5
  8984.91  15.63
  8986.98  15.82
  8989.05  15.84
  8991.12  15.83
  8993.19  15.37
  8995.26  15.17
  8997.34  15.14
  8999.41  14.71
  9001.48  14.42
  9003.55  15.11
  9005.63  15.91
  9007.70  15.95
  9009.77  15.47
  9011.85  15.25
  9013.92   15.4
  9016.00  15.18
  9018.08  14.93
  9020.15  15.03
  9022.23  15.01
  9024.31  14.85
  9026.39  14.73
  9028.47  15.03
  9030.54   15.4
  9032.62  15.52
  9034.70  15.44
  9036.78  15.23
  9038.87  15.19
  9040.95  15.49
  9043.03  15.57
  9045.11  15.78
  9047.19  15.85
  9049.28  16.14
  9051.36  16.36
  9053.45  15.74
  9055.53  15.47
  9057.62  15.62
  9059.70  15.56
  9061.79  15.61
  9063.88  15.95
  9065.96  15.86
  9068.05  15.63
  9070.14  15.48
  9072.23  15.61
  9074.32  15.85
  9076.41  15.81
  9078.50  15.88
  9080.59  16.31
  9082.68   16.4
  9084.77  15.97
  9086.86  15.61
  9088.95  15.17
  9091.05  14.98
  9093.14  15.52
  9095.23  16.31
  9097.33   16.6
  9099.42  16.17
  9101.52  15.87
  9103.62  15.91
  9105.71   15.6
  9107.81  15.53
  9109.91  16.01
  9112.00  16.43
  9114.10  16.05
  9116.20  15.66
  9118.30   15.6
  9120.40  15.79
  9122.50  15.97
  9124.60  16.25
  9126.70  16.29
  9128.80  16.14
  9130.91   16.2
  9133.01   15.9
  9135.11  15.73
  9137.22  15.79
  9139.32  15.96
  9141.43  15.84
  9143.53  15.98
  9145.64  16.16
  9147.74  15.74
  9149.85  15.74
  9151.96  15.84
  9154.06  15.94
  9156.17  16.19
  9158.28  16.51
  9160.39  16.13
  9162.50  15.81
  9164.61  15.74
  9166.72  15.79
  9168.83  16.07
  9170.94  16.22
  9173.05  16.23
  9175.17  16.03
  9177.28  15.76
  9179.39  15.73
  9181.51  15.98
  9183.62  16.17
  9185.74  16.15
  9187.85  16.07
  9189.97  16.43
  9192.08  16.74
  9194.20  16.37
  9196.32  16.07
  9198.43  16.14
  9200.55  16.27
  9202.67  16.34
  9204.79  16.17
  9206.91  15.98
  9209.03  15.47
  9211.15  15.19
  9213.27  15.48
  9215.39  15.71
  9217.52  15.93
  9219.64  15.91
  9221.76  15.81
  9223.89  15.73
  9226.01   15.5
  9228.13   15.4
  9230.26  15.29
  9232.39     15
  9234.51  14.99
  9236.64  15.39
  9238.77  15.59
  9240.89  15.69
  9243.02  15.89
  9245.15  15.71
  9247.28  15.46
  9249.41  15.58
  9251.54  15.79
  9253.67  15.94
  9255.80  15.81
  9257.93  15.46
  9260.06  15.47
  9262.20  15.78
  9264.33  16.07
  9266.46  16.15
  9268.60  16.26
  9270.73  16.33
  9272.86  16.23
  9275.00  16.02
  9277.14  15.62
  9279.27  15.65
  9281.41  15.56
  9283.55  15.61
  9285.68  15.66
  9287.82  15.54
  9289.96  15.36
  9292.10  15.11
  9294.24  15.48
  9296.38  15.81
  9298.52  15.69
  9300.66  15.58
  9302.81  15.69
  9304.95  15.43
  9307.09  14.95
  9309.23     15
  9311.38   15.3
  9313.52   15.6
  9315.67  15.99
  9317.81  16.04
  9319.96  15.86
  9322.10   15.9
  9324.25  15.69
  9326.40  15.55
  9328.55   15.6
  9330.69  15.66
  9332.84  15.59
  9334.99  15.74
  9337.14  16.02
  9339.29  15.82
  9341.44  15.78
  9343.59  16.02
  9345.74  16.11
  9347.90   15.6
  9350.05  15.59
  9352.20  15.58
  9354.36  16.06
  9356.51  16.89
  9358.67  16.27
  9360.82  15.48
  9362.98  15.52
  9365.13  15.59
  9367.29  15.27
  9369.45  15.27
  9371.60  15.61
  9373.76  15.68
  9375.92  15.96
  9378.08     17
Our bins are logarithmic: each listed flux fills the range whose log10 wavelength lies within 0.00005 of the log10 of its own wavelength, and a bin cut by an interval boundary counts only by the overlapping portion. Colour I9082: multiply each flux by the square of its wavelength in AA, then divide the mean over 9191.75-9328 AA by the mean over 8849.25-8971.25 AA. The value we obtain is 1.11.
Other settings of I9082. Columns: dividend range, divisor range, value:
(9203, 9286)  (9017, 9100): 1.05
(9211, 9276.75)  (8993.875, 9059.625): 1.07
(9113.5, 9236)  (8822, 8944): 1.11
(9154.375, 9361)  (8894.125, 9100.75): 1.08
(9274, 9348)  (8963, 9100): 1.07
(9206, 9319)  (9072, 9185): 1.01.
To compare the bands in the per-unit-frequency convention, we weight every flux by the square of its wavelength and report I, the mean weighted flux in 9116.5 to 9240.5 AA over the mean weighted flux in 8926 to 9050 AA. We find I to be 1.1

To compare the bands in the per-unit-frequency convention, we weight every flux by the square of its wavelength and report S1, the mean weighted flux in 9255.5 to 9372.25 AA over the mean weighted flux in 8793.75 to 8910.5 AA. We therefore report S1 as 1.14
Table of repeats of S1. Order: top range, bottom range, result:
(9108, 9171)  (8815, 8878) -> 1.11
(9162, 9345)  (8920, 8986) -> 1.09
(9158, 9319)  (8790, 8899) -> 1.12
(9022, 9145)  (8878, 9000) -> 1.06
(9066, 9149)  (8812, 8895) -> 1.10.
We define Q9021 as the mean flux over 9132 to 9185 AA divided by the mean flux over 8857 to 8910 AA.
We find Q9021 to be 1.1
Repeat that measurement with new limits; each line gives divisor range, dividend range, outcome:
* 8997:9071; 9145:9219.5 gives 1.04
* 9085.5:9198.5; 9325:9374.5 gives 0.99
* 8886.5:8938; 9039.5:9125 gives 1.03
